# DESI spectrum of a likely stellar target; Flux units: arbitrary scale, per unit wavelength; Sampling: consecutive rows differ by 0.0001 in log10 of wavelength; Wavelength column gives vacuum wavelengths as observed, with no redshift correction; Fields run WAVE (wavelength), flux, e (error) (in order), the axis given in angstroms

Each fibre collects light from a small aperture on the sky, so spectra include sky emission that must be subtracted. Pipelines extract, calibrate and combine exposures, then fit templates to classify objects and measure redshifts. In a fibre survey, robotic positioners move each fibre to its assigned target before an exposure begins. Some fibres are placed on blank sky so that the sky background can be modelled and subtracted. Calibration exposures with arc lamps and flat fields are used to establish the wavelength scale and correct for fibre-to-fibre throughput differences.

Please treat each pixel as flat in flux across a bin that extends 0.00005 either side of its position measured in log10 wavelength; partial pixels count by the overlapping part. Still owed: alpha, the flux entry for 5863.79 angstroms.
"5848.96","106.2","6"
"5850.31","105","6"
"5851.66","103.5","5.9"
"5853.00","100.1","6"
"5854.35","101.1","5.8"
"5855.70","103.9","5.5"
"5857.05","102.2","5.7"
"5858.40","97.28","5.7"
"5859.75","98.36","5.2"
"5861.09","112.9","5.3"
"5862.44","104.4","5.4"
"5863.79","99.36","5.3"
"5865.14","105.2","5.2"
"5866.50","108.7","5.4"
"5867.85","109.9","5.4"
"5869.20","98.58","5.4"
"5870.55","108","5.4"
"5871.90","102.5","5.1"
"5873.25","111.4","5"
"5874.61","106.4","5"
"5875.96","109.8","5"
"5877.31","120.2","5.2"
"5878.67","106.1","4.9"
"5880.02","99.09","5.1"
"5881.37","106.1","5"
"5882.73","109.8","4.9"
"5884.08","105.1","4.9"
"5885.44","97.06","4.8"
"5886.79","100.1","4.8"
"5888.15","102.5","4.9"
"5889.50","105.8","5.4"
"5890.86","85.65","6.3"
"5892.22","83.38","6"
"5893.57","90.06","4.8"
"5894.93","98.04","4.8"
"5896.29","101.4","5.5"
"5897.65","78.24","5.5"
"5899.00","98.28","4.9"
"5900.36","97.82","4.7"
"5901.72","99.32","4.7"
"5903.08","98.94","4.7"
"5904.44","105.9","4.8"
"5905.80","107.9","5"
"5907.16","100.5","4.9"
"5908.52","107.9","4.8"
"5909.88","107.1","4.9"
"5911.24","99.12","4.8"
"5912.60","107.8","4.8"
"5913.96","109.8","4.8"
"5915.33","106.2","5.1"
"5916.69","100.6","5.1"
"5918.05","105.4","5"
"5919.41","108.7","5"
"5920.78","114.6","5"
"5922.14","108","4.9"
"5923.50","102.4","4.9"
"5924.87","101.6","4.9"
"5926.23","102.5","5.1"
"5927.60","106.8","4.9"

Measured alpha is 99.36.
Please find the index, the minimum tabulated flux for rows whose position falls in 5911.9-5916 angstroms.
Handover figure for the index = 106.2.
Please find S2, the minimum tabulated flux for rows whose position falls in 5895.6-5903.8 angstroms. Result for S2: 78.24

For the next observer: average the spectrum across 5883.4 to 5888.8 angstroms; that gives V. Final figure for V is 101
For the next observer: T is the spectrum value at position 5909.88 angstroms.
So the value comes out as 107.1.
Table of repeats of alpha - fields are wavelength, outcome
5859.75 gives 98.36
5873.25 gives 111.4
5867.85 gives 109.9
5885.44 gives 97.06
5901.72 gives 99.32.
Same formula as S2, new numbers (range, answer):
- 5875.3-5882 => 99.09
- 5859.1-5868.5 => 98.36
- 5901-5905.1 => 98.94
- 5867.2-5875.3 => 98.58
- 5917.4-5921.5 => 105.4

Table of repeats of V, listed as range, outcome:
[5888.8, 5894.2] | 91.4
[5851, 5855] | 102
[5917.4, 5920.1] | 107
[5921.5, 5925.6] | 104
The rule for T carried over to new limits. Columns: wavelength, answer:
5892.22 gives 83.38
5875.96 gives 109.8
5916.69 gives 100.6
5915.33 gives 106.2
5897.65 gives 78.24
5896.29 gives 101.4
